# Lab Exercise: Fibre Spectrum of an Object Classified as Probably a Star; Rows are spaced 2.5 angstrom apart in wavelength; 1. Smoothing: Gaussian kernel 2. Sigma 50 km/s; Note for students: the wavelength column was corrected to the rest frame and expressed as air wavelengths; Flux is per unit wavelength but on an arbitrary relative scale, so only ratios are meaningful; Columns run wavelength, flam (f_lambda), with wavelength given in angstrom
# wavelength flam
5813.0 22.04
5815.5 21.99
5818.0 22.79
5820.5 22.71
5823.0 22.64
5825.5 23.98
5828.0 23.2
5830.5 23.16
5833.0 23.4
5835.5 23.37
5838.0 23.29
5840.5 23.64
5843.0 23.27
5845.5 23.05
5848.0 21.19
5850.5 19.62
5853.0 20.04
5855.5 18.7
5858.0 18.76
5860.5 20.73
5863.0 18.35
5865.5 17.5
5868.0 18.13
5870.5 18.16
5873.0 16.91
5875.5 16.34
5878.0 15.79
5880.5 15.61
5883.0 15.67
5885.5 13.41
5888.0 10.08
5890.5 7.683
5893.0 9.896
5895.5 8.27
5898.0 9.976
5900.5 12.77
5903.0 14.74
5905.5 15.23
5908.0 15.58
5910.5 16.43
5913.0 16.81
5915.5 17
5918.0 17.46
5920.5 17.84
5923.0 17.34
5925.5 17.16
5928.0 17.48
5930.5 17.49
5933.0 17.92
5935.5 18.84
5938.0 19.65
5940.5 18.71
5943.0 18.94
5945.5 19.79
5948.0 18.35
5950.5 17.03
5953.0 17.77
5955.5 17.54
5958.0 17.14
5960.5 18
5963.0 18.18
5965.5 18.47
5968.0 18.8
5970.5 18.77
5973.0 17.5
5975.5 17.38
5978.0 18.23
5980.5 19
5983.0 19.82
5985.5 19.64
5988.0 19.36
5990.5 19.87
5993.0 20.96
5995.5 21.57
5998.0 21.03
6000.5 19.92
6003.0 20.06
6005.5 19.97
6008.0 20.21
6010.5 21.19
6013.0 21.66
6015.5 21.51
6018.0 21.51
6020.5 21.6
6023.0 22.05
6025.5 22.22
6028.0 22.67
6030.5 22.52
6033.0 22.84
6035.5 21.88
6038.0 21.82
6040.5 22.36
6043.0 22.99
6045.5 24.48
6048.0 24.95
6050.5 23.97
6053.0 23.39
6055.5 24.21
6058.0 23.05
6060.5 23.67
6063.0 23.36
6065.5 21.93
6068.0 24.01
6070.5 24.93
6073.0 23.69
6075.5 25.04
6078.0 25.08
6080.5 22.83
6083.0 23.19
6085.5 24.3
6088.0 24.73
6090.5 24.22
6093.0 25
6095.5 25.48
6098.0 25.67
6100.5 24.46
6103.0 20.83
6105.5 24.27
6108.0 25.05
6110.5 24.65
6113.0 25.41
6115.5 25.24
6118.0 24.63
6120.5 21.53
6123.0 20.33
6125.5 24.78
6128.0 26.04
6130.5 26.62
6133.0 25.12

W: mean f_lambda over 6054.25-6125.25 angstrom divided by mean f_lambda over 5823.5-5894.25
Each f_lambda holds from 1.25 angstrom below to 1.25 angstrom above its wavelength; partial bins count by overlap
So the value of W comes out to 1.28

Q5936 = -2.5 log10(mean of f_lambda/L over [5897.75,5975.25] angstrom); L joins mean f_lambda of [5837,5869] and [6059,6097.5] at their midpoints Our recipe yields 0.25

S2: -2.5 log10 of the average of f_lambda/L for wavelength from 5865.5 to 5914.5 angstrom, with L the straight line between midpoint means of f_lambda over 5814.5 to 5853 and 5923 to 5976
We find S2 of 0.40 mag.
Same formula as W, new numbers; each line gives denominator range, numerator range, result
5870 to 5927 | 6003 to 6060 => 1.53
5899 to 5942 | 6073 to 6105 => 1.43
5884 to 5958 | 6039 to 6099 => 1.52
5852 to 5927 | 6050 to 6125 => 1.53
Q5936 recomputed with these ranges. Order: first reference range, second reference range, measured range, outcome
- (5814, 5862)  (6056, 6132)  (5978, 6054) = 0.097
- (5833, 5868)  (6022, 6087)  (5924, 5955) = 0.202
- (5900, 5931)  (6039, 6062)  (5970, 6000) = 0.040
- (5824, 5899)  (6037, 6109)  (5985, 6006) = 0.076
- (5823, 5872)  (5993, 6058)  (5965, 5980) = 0.196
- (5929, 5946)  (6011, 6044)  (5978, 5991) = 0.059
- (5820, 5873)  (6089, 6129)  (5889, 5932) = 0.438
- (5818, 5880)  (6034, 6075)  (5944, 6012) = 0.173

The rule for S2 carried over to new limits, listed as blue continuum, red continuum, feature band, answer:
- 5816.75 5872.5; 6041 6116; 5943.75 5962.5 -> 0.25 mag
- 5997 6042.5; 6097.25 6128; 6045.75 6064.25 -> -0.07 mag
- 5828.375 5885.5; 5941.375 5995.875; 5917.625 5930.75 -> 0.10 mag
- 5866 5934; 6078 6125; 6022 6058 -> -0.08 mag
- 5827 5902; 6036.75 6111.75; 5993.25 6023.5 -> 0.05 mag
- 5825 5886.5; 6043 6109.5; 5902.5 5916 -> 0.29 mag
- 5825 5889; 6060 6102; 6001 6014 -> 0.10 mag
